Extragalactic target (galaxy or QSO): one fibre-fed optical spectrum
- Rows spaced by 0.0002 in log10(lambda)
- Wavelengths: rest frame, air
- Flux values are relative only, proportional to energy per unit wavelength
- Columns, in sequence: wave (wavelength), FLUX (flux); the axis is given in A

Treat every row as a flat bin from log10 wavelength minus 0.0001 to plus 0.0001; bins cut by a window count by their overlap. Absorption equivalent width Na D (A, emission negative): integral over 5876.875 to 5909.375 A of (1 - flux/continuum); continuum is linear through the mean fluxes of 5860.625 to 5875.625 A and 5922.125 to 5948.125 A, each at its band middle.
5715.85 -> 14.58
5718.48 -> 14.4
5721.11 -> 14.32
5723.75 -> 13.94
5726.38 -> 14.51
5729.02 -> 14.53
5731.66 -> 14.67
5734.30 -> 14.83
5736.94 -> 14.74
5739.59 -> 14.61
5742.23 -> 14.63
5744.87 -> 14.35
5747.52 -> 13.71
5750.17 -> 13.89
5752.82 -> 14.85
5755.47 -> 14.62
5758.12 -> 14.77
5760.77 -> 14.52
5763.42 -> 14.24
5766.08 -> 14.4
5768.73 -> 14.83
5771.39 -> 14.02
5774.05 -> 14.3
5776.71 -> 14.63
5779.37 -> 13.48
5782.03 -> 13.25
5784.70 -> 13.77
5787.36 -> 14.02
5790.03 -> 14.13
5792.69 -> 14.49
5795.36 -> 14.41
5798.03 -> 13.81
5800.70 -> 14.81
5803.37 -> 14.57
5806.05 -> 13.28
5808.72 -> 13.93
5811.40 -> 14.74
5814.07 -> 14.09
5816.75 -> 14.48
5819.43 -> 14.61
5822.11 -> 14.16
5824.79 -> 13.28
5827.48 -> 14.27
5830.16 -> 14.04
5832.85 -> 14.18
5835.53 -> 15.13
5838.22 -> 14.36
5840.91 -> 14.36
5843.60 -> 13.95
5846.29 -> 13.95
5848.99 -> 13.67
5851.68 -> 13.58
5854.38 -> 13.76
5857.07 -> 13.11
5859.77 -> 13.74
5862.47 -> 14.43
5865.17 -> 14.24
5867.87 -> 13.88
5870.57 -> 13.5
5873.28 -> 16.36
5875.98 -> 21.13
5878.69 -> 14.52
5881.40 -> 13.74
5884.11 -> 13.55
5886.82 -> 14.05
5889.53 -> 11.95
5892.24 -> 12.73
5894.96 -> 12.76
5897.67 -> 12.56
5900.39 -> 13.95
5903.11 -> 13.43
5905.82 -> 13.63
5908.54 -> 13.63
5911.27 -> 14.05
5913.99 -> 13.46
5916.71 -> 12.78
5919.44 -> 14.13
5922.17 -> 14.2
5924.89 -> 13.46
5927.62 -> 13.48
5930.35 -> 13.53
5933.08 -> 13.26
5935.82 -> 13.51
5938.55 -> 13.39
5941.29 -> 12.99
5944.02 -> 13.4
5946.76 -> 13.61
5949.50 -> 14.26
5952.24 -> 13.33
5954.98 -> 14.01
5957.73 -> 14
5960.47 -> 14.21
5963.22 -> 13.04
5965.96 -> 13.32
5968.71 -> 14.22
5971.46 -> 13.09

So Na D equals 2.0 A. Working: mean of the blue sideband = 14.9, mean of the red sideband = 13.4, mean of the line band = 13.5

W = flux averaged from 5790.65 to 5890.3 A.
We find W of 14.3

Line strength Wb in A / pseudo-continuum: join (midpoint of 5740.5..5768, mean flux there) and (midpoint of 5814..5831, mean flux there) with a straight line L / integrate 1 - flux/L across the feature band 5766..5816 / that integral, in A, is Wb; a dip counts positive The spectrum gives 0.4 A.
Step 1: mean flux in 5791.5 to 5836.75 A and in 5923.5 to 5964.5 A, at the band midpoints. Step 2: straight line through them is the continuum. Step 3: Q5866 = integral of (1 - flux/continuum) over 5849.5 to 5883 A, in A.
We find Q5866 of -1.59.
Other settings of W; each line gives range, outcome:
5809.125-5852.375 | 14.2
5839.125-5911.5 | 14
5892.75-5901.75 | 13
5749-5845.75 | 14.2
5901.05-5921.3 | 13.6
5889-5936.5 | 13.4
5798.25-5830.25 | 14.2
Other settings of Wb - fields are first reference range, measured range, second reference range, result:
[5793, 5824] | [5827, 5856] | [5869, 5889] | 1.1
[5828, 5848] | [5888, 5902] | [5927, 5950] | 1.0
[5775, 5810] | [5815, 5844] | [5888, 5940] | -0.9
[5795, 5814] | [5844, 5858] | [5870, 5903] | 0.6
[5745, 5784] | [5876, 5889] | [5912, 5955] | -0.8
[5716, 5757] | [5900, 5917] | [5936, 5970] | 0.3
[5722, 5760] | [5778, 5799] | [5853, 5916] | 0.6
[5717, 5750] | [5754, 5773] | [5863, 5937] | -0.2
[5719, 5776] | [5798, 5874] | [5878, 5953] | -1.1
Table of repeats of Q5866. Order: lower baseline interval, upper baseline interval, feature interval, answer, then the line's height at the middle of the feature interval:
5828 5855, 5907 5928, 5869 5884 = -1.9 A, 13.9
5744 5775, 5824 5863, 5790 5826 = -0.1 A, 14.2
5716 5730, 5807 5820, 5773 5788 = 0.5 A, 14.3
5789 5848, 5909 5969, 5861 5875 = -0.7 A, 14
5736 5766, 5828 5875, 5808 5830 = 0.1 A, 14.3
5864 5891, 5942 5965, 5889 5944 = 3.1 A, 14.2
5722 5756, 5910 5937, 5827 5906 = -1.3 A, 13.9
